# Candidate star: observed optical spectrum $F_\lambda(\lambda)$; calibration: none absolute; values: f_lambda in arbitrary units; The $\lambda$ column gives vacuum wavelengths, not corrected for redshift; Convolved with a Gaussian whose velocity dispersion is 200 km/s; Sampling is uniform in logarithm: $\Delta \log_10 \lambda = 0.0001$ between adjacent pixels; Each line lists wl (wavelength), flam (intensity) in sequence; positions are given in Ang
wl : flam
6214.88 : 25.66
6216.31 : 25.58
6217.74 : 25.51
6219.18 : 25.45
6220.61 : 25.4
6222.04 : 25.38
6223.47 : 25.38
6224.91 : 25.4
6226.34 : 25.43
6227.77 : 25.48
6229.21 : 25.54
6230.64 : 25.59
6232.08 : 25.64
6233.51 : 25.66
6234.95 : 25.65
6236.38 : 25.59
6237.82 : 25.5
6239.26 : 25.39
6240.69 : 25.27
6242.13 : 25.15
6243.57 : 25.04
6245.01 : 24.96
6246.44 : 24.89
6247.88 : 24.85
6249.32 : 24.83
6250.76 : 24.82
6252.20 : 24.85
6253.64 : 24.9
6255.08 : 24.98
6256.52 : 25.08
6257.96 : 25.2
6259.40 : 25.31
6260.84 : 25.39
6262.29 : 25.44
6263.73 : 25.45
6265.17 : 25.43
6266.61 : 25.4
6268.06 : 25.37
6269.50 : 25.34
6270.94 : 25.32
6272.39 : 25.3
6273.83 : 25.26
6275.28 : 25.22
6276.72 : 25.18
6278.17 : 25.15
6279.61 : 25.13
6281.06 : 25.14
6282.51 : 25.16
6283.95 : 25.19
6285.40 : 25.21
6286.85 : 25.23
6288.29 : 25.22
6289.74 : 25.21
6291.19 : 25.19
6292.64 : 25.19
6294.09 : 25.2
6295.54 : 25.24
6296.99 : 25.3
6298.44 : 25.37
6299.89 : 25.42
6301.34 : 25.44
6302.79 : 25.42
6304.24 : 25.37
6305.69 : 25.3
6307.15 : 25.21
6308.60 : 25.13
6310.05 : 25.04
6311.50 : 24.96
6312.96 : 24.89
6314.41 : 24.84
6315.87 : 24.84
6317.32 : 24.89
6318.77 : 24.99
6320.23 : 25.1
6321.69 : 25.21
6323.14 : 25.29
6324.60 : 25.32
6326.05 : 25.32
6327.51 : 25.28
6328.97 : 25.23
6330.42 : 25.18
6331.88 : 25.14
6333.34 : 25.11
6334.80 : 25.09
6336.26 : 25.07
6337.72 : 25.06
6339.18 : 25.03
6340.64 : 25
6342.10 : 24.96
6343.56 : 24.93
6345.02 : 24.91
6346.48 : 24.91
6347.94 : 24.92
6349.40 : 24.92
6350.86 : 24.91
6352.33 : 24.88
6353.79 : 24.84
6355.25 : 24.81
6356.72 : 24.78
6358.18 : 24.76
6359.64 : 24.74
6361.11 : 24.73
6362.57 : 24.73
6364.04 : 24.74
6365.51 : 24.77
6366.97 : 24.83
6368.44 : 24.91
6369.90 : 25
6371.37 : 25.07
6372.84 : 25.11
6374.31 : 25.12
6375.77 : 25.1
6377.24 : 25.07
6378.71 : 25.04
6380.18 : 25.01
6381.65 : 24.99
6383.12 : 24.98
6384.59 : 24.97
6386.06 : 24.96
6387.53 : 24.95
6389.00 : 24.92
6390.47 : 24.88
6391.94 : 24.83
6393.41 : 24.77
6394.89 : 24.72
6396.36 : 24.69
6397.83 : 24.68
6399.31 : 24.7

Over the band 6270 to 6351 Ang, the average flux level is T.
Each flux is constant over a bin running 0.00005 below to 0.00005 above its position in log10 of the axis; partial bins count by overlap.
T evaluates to 25.1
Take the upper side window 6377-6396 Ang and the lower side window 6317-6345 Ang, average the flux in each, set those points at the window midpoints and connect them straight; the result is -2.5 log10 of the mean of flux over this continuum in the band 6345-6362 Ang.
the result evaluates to 0.01 mag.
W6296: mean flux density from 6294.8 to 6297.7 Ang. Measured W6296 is 25.3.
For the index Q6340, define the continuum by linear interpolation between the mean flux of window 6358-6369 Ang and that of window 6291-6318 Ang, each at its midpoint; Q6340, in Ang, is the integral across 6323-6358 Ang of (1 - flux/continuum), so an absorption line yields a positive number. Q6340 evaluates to -0.1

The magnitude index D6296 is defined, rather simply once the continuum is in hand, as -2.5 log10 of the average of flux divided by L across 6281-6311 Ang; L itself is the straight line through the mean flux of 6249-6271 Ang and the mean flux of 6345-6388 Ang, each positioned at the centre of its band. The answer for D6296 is -0.01 mag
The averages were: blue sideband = 25.2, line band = 25.3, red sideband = 24.9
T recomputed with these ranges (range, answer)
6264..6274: 25.4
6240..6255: 25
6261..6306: 25.3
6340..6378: 24.9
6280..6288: 25.2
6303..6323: 25.1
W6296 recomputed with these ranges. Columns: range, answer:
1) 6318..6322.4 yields 25.1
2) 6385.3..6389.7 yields 25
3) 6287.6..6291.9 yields 25.2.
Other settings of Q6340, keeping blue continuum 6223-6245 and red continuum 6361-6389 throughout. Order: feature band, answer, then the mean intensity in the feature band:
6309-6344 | 0.06 Ang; 25.1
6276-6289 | 0.04 Ang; 25.2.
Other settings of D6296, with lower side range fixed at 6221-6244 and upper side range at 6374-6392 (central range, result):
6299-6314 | 0.000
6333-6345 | 0.005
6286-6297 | 0.002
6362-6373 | 0.008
